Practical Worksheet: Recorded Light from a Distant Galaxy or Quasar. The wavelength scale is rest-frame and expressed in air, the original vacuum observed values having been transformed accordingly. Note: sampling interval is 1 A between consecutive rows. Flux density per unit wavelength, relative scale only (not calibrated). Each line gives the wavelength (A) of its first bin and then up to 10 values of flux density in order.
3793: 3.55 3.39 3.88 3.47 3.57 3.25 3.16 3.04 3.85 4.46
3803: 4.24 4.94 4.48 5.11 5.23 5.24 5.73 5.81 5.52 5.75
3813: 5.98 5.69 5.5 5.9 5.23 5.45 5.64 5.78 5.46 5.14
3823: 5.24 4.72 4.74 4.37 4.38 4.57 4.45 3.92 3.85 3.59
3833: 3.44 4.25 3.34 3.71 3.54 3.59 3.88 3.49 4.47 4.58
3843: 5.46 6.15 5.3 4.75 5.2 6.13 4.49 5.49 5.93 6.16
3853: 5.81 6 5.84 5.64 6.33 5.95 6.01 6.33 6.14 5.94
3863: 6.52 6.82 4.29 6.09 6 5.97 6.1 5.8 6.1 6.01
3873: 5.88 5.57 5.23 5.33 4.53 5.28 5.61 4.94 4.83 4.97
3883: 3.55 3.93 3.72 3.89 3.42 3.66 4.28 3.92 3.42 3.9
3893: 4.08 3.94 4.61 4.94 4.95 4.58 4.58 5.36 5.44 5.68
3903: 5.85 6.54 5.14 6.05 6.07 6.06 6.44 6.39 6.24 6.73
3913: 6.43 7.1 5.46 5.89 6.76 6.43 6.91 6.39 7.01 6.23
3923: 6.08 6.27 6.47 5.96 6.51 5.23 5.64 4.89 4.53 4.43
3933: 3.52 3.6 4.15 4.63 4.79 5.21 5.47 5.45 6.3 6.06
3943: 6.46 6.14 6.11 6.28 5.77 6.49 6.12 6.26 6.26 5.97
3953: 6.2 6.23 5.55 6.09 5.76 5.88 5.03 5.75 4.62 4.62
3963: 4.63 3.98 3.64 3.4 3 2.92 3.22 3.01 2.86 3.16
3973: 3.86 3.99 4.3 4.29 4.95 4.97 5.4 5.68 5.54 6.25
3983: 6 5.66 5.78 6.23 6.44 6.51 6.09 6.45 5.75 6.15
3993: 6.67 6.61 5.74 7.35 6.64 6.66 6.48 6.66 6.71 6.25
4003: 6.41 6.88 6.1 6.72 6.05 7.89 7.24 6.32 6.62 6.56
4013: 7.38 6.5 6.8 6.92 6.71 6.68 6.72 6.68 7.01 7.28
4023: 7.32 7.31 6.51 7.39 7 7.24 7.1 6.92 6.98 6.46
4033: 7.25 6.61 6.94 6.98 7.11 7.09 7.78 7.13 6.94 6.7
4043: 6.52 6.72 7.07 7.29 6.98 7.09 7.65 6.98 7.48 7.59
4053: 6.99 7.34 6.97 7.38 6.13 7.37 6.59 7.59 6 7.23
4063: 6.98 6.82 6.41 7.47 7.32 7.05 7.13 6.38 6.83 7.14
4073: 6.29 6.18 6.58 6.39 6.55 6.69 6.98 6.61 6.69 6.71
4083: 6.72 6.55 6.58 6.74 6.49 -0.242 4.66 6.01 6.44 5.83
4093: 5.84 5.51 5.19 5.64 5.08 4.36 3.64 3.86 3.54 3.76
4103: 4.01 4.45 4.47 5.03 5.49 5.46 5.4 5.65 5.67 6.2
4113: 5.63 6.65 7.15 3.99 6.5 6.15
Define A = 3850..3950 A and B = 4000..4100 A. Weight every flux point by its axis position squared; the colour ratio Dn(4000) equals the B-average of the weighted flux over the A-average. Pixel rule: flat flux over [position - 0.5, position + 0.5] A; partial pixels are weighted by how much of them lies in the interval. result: 1.30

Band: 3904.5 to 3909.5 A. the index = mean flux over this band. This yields 5.95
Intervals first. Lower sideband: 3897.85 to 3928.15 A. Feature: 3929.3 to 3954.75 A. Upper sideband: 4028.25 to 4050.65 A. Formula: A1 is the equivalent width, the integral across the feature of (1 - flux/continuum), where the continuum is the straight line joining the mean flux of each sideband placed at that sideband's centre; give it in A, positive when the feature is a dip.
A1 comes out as 3.32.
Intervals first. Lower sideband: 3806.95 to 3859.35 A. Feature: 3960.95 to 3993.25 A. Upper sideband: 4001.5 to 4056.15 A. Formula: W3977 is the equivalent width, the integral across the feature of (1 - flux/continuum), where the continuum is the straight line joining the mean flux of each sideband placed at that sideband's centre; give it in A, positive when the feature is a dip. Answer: 8.1 A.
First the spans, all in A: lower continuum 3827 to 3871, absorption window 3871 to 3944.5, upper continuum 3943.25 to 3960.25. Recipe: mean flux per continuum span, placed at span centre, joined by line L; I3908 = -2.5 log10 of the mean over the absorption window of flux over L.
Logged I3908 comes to 0.06 mag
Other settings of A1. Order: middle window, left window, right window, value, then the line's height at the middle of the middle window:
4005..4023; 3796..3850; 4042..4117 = -3.29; 5.77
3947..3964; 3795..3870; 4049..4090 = 0.51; 5.85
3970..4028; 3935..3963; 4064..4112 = -4.59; 5.72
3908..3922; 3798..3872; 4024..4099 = -2.03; 5.63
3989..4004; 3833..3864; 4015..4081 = 0.07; 6.5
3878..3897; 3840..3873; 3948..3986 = 4.30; 5.49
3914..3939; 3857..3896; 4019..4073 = 0.30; 5.65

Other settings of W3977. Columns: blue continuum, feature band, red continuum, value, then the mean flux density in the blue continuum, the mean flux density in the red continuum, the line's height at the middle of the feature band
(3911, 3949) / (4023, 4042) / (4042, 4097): -2.1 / 5.79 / 6.55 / 6.34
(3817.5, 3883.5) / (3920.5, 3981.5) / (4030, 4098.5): 7.2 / 5.15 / 6.58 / 5.83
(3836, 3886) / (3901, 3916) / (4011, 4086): -1.1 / 5.31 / 6.92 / 5.72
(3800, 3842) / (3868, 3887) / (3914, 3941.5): 0.4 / 4.7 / 5.59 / 5.17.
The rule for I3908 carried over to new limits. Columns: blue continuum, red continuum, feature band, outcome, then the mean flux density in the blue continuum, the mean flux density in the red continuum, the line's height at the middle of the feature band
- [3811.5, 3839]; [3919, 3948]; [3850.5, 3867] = -0.20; 4.7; 5.6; 4.97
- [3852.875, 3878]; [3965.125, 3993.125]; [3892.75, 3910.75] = 0.03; 5.84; 4.91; 5.54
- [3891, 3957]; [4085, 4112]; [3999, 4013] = -0.24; 5.67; 4.98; 5.34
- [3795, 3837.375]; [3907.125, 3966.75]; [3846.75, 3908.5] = -0.03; 4.63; 5.67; 5.16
